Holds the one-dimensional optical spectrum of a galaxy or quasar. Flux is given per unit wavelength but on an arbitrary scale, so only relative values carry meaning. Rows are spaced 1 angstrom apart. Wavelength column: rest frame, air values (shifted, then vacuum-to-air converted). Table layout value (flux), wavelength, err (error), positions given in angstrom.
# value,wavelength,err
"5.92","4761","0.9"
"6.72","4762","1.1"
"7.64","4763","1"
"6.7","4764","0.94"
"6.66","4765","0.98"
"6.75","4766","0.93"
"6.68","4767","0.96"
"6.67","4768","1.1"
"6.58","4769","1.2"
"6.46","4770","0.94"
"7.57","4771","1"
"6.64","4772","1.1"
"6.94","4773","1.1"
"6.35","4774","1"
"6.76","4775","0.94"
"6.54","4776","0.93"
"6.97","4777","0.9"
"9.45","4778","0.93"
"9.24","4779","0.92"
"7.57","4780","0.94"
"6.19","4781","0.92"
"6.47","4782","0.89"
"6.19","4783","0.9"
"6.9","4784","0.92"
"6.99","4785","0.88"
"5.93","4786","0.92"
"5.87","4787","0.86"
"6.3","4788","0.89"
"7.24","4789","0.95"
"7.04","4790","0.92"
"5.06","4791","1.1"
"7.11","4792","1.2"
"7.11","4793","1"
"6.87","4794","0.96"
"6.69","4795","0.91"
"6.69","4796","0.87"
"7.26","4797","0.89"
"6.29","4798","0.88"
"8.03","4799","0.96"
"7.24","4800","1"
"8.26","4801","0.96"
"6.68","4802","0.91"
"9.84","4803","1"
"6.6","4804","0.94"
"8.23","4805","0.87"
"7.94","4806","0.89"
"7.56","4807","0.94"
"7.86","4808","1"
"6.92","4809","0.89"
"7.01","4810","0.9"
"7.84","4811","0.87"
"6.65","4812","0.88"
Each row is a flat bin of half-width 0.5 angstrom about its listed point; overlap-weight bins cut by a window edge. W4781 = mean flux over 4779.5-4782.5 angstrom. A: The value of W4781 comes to 6.74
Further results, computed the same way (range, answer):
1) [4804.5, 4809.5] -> 7.7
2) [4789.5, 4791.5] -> 6.05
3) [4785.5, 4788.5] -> 6.03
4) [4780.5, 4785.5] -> 6.55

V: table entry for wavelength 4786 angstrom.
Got 5.93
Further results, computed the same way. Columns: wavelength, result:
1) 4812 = 6.65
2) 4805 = 8.23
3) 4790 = 7.04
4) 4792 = 7.11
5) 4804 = 6.6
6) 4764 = 6.7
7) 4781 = 6.19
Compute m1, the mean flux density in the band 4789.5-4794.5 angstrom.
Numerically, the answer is 6.64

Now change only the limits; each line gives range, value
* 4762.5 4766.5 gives 6.94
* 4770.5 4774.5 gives 6.88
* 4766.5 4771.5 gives 6.79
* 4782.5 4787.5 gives 6.38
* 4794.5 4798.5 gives 6.73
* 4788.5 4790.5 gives 7.14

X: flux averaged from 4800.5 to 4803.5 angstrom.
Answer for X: 8.26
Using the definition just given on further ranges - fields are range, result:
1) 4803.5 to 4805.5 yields 7.42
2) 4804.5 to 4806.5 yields 8.09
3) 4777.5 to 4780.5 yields 8.75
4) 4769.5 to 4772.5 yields 6.89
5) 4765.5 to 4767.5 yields 6.71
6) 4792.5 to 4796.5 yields 6.84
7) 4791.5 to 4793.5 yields 7.11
